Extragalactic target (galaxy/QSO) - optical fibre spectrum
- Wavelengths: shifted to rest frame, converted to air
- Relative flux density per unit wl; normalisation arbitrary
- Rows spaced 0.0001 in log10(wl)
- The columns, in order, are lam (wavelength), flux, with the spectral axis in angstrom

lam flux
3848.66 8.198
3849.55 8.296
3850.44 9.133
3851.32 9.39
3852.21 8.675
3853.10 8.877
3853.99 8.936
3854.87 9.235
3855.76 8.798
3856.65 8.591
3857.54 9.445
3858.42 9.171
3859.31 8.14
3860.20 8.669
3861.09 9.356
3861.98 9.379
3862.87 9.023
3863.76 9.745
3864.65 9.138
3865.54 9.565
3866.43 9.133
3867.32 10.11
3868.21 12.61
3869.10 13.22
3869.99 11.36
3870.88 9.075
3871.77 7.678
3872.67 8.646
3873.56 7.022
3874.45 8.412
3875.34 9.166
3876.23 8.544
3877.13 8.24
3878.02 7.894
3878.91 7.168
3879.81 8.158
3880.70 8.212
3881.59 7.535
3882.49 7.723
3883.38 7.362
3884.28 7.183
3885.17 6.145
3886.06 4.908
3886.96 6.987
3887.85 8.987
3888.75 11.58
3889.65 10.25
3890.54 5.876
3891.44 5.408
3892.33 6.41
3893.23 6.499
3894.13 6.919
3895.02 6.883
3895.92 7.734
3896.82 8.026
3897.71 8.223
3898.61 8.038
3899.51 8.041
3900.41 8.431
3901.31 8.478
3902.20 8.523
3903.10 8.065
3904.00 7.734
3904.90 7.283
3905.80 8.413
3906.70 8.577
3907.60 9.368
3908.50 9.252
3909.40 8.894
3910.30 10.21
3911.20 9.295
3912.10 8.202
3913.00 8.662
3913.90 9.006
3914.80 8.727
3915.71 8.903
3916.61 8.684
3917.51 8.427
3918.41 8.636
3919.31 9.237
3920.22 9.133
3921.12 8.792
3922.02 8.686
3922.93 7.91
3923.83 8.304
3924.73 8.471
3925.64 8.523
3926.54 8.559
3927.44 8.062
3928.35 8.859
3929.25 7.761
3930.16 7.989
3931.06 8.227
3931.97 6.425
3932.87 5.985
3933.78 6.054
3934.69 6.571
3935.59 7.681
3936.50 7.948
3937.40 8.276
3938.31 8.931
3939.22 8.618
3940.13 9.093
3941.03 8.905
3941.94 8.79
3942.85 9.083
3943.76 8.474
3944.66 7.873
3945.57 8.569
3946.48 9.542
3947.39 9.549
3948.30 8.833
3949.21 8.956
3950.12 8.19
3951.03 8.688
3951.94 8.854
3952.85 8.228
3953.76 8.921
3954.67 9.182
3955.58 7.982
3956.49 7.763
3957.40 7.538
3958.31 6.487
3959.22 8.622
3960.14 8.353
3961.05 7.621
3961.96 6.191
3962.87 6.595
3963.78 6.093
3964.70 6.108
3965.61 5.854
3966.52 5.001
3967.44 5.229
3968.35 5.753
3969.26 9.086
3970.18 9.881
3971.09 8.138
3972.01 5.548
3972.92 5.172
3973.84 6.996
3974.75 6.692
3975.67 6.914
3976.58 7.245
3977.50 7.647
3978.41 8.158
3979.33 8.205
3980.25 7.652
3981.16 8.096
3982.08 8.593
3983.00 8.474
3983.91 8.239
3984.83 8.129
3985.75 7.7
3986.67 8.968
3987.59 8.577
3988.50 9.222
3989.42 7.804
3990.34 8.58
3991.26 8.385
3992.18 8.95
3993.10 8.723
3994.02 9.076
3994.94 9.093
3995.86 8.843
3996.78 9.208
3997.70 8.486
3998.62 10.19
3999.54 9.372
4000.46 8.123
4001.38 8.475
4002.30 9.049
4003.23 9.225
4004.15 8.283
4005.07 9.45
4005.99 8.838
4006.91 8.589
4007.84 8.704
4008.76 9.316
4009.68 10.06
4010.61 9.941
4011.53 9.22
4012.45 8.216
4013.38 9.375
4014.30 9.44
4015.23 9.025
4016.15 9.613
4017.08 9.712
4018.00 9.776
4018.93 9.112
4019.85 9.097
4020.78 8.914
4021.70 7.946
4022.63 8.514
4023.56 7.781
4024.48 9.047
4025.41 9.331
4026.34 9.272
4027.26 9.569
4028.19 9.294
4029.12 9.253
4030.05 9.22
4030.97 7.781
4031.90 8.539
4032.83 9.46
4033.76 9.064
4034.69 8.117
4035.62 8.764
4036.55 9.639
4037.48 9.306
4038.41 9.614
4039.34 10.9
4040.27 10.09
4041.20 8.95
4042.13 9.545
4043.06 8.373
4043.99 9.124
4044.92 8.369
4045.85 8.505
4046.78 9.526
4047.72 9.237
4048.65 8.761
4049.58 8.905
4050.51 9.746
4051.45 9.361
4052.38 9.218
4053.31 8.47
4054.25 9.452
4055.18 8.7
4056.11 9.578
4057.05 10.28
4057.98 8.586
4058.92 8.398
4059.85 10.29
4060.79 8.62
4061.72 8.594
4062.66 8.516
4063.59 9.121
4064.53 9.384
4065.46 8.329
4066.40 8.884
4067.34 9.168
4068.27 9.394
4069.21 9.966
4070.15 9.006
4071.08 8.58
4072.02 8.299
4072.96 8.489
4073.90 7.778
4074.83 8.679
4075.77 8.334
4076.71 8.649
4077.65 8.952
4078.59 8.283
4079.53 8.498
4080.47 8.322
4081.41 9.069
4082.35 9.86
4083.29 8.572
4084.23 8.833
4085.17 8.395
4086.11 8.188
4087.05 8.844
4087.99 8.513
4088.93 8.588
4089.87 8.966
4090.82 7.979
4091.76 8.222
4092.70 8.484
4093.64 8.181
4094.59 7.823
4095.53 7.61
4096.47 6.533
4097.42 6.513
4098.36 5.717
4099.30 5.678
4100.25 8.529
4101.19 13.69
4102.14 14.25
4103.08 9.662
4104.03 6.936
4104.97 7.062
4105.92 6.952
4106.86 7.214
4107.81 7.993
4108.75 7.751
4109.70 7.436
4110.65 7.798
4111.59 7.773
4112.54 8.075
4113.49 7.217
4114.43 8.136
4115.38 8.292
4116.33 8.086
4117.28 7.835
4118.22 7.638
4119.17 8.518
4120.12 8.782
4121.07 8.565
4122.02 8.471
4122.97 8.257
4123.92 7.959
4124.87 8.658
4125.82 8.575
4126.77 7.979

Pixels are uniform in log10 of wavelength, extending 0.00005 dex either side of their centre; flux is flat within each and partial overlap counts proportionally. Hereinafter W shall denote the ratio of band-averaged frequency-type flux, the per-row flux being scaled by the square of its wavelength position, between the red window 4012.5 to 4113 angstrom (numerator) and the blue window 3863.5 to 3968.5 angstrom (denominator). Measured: 1.2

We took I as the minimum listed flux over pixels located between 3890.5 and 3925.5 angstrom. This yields 5.408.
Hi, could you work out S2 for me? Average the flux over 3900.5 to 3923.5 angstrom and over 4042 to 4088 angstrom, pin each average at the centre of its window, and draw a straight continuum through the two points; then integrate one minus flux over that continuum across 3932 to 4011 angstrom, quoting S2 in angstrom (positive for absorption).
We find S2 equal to 5.8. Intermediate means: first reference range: 8.68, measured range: 8.12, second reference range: 8.89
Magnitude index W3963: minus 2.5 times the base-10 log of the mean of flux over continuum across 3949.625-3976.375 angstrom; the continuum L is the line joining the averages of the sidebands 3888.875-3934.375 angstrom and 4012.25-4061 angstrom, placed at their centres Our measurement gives 0.17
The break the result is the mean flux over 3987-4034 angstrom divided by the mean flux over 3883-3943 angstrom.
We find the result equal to 1.11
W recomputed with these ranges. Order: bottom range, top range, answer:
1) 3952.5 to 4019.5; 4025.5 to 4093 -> 1.13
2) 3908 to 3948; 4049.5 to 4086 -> 1.13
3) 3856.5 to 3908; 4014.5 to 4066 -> 1.17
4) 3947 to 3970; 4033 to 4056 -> 1.26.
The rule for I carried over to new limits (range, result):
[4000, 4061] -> 7.781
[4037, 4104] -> 5.678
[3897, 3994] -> 5.001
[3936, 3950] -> 7.873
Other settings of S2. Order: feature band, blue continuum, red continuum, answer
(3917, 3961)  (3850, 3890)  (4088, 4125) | 1.62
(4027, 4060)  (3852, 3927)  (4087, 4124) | -3.57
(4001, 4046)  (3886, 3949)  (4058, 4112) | -3.62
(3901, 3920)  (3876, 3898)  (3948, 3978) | -3.06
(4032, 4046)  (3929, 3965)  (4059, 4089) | -1.02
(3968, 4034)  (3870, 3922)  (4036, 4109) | -0.64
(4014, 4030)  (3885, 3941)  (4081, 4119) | -1.79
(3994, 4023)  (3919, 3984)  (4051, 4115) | -3.25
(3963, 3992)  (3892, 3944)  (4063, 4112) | 2.87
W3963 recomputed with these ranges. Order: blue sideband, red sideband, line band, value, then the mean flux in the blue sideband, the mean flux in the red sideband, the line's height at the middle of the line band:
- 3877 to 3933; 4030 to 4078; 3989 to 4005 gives -0.02 mag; 8.09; 9.01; 8.66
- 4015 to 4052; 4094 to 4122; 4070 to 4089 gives -0.02 mag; 9.11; 8.08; 8.47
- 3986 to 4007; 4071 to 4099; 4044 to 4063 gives -0.08 mag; 8.84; 8.24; 8.45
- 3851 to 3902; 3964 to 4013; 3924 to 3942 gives 0.05 mag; 8.46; 8.17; 8.31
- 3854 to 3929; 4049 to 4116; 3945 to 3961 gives 0.01 mag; 8.51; 8.56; 8.52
